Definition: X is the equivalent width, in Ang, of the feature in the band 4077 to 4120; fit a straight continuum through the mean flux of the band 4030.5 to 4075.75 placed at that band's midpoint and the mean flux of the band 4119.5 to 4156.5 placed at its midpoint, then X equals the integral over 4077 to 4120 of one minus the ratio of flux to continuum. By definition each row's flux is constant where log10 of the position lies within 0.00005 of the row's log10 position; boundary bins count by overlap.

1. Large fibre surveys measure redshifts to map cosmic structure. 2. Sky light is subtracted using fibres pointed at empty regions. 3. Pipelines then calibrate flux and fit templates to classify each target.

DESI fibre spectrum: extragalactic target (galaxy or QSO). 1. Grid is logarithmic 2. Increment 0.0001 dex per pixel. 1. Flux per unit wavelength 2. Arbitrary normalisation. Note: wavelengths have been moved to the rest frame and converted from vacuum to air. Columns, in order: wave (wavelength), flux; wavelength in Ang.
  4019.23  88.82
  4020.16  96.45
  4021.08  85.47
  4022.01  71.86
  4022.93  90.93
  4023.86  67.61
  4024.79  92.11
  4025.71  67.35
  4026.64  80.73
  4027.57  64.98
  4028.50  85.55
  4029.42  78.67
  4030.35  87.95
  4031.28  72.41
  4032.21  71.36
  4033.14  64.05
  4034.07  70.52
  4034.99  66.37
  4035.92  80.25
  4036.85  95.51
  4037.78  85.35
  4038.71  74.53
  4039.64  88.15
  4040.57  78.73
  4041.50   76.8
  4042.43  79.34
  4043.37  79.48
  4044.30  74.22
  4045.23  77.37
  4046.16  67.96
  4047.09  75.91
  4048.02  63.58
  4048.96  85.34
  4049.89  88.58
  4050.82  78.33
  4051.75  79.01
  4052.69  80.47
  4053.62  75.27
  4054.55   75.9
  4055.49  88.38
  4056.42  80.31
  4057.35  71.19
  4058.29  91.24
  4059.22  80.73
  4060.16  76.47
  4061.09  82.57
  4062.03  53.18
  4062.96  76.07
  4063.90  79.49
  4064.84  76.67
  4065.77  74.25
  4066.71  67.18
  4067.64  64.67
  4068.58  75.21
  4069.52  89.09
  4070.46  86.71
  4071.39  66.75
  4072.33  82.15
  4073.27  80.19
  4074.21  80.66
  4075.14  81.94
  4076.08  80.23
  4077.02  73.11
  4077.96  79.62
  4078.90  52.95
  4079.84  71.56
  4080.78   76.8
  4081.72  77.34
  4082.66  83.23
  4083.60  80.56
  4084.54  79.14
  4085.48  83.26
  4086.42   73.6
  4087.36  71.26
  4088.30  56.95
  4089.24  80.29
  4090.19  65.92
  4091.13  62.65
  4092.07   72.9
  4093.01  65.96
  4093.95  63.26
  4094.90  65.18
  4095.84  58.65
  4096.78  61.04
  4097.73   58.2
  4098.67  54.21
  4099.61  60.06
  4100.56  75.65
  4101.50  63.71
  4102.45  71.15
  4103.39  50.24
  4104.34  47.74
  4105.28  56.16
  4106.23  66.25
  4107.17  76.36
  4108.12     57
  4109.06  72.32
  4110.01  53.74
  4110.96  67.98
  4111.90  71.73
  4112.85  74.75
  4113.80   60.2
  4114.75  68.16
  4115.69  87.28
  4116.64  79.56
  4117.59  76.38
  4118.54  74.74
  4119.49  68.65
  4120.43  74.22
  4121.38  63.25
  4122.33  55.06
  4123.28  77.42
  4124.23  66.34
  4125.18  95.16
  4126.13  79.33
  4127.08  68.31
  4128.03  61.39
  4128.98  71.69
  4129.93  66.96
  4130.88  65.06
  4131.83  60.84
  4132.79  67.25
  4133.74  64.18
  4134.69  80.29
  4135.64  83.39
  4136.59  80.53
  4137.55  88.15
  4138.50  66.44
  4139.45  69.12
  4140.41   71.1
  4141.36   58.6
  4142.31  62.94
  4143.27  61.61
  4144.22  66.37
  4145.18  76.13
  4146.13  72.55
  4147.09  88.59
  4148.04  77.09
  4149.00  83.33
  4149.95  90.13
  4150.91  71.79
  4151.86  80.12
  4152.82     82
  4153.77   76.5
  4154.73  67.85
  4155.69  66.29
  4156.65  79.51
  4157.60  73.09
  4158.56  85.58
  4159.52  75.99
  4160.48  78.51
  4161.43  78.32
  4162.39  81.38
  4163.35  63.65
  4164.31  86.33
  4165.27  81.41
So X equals 3.7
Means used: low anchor 77.4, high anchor 72.6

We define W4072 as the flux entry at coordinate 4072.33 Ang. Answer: 82.15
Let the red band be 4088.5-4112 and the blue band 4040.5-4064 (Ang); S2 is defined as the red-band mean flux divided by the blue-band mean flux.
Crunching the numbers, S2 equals 0.82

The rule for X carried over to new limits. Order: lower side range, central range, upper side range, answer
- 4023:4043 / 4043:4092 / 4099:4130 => -1.5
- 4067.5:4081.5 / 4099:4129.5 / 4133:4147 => 2.1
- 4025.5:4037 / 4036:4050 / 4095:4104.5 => -1.2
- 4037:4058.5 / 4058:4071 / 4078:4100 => -0.3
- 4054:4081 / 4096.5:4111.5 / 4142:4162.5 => 2.8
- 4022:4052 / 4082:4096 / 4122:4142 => 0.6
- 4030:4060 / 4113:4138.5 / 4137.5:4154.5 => 0.9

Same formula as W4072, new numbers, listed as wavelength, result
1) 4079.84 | 71.56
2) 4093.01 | 65.96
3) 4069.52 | 89.09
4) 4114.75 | 68.16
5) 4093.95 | 63.26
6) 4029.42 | 78.67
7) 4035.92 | 80.25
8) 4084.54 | 79.14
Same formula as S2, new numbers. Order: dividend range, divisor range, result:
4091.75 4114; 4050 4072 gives 0.82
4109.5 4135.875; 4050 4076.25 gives 0.91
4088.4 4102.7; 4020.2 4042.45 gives 0.83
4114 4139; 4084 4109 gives 1.11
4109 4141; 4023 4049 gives 0.93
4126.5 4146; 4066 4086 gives 0.91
